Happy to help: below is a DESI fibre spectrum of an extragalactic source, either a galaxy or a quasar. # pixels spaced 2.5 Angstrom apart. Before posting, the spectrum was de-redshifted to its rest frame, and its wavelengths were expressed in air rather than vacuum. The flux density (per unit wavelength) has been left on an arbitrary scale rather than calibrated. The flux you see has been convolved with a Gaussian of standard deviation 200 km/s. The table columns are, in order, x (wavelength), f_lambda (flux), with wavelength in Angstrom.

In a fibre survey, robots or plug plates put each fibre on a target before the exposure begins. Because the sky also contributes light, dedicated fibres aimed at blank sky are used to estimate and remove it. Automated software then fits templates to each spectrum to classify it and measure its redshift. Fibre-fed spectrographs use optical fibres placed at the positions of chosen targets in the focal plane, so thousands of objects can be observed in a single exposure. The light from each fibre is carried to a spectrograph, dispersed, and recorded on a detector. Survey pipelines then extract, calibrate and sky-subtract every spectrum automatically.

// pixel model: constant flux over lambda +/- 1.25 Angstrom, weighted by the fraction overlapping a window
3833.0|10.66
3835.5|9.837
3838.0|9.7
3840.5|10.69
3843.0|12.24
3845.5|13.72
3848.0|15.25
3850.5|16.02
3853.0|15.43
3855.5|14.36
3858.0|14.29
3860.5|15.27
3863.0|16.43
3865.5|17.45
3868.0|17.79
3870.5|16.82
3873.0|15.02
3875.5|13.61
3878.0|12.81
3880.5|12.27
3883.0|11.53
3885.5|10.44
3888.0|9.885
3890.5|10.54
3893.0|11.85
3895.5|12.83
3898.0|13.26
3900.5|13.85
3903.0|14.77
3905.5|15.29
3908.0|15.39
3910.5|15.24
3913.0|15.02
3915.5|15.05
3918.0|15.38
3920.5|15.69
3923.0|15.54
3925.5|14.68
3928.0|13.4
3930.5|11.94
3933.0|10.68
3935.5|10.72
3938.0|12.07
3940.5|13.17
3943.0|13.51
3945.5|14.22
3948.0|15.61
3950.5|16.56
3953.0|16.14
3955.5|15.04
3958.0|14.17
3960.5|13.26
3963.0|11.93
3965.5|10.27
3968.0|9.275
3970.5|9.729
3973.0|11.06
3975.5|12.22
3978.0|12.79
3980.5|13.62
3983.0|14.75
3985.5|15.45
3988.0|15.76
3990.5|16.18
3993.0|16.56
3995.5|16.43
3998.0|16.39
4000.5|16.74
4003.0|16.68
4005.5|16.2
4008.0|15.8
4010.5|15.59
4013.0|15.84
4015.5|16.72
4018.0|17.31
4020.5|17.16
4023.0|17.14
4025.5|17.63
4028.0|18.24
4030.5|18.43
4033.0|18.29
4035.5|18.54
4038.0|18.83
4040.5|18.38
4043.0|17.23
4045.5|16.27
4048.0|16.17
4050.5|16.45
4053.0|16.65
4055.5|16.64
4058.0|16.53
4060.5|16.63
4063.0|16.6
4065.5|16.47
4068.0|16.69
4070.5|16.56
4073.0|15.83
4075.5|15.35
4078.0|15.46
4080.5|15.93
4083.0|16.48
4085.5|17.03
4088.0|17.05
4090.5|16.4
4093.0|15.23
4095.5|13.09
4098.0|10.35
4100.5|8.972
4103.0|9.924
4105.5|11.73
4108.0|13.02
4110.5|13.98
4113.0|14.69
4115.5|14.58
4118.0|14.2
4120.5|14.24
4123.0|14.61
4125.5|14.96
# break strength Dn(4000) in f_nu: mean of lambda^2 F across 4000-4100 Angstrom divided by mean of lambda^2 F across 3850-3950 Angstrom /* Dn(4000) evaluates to 1.27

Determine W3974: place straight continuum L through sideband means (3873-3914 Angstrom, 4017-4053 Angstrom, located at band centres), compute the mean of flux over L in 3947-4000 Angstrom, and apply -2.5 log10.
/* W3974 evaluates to 0.12 mag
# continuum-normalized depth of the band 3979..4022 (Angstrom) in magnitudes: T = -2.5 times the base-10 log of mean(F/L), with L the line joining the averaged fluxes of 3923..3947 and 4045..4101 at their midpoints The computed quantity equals -0.13 mag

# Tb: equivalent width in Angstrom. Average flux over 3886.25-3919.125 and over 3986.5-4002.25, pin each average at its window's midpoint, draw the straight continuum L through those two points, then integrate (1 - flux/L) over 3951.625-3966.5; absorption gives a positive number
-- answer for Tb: 1.7 Angstrom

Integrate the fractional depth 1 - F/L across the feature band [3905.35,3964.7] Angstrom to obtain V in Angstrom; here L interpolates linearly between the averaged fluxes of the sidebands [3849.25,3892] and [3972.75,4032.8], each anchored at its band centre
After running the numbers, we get 3.58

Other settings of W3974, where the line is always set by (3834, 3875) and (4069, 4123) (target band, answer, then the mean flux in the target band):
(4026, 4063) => -0.21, 17.4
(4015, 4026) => -0.20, 17.2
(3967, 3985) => 0.18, 12.1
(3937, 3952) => 0.01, 14.3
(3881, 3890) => 0.31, 10.7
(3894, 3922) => -0.03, 14.7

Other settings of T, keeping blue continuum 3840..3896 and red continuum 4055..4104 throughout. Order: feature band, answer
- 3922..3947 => 0.099 mag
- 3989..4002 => -0.127 mag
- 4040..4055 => -0.124 mag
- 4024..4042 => -0.226 mag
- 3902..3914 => -0.080 mag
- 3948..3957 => -0.106 mag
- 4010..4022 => -0.127 mag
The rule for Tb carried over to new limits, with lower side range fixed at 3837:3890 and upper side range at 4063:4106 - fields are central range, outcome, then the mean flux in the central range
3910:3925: -1.33 Angstrom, 15.3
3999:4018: -2.47 Angstrom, 16.3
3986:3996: -1.26 Angstrom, 16.2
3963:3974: 3.08 Angstrom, 10.3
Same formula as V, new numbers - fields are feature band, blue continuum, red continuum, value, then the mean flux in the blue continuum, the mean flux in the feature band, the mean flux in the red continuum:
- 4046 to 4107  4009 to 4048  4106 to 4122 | 1.4 Angstrom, 17.4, 15.2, 14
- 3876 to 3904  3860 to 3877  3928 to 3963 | 5.7 Angstrom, 16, 12.2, 13.6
